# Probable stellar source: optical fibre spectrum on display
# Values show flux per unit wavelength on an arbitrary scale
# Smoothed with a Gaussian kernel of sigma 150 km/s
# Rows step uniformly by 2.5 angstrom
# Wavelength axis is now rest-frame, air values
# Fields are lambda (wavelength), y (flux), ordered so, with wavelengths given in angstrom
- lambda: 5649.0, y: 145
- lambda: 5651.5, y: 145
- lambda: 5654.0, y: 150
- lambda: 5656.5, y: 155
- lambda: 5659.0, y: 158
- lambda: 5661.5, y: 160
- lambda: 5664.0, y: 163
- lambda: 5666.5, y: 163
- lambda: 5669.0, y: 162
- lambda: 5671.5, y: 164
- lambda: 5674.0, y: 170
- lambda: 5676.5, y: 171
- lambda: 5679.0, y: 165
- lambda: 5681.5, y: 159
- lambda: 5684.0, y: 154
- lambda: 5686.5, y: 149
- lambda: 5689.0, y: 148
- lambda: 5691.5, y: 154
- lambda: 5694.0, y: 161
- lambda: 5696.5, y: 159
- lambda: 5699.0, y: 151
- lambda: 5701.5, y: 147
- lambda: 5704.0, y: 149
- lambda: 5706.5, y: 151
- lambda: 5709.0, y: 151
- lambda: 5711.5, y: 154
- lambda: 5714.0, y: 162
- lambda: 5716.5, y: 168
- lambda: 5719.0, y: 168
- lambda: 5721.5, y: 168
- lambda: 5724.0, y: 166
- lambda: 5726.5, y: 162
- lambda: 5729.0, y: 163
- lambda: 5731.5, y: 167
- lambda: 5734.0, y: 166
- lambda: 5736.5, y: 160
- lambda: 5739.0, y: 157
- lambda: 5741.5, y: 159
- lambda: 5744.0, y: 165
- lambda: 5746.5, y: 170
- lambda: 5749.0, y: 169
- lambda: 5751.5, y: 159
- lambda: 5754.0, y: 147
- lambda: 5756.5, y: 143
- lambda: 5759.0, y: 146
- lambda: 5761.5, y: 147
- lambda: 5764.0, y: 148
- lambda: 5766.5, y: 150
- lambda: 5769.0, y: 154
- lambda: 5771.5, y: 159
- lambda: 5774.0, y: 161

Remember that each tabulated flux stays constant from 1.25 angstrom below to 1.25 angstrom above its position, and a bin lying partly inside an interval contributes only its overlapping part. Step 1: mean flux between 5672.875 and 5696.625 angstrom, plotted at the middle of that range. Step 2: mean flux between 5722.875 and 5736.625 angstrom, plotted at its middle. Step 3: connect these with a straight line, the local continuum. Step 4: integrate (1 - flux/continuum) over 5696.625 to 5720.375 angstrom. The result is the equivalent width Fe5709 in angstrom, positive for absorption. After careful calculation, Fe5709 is 0.9 angstrom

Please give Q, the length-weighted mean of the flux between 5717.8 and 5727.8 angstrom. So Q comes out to 166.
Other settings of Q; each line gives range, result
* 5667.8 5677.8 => 167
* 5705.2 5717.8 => 157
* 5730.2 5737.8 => 164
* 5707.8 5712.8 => 153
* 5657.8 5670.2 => 161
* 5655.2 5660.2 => 156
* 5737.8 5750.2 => 164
